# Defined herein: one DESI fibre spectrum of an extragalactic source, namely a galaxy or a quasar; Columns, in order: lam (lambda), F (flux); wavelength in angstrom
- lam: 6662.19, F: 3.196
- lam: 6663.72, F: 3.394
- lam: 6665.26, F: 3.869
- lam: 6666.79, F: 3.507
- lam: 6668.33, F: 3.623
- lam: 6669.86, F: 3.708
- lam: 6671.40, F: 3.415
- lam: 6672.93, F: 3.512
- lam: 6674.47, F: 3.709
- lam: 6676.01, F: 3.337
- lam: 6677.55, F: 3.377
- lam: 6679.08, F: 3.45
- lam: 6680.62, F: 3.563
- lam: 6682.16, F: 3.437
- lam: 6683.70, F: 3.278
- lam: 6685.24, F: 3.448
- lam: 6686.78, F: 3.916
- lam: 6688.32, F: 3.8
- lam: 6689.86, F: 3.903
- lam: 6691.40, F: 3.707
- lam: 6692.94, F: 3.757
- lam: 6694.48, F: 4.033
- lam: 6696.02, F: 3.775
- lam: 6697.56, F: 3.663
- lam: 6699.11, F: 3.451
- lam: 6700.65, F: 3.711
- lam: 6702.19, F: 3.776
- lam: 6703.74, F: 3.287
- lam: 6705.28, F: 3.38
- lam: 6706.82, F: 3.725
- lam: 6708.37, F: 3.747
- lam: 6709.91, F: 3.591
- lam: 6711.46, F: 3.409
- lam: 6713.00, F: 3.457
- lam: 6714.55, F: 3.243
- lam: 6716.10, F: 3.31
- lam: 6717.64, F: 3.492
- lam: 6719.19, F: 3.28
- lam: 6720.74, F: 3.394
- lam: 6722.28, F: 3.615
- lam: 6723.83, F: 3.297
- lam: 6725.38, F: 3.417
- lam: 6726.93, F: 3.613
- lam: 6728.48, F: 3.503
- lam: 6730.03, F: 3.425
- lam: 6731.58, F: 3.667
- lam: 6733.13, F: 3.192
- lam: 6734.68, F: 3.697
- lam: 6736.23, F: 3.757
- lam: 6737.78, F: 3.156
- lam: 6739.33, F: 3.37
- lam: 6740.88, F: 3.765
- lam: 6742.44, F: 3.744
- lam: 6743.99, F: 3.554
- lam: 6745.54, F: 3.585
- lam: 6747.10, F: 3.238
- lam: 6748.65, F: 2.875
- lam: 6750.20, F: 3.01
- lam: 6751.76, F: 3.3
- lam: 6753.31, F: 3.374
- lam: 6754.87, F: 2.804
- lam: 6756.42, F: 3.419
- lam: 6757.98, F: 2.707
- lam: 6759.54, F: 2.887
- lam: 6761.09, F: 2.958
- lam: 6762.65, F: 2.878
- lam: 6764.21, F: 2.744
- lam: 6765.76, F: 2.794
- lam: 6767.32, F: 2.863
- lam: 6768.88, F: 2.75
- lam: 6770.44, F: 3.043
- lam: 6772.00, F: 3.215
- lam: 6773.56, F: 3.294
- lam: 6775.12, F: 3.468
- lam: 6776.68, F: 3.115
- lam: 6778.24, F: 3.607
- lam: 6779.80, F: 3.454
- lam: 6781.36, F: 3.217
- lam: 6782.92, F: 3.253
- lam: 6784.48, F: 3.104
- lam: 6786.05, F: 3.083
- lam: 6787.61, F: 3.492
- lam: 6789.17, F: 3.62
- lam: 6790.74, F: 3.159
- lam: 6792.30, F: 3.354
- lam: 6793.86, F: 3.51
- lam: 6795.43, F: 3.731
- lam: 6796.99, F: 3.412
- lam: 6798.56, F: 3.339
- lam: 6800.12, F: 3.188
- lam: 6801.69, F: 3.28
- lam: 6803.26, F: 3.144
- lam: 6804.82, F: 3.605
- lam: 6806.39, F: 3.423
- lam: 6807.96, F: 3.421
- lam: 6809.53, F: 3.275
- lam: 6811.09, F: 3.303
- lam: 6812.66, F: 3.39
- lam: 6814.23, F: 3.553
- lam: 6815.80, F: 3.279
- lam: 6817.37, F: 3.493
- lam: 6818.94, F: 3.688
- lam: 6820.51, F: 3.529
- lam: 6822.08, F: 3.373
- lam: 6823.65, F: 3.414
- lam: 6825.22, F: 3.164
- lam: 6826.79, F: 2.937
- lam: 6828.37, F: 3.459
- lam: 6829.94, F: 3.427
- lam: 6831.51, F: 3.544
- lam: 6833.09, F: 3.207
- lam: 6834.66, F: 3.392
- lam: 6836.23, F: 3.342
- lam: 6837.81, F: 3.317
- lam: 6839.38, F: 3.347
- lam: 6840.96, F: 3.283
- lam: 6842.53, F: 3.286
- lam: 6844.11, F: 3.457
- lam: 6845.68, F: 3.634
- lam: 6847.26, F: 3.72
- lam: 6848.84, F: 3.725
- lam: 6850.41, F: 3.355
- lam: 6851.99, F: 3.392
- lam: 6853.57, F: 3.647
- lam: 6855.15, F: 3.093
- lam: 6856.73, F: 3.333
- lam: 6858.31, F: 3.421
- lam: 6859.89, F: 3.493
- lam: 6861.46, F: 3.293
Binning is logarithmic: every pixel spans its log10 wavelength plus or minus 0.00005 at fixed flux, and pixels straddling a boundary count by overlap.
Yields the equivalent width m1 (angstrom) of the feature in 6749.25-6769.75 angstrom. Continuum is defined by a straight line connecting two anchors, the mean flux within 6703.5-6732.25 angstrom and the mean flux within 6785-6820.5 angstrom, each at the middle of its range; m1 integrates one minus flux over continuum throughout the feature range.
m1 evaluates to 2.8 angstrom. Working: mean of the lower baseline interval 3.47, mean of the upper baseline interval 3.4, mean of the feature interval 2.96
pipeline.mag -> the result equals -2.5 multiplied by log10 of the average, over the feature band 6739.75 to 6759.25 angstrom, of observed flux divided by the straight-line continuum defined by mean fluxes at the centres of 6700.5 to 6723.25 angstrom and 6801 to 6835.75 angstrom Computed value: 0.06 mag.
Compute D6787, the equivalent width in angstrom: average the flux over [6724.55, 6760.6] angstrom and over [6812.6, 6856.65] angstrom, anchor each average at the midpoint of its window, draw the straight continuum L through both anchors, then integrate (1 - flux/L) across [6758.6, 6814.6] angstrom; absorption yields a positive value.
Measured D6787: 2.2 angstrom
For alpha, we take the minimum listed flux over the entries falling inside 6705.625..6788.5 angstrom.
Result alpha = 2.707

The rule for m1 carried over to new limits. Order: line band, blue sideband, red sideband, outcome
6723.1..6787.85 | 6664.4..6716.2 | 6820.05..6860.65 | 4.7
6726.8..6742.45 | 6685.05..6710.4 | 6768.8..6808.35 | 0.1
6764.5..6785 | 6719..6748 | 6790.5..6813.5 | 1.6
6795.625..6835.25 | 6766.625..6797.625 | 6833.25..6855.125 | -0.1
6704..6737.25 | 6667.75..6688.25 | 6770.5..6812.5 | -0.2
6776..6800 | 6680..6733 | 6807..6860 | 0.7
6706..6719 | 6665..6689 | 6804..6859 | 0.1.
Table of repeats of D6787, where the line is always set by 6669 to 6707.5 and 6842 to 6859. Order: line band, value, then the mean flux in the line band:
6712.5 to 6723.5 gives 0.6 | 3.39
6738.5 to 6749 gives 0.3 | 3.47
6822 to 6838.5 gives 0.7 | 3.32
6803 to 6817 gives 0.4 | 3.39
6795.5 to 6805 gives 0.4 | 3.34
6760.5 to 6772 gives 2.1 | 2.88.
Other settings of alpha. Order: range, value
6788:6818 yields 3.144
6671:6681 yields 3.337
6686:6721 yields 3.243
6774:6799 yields 3.083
